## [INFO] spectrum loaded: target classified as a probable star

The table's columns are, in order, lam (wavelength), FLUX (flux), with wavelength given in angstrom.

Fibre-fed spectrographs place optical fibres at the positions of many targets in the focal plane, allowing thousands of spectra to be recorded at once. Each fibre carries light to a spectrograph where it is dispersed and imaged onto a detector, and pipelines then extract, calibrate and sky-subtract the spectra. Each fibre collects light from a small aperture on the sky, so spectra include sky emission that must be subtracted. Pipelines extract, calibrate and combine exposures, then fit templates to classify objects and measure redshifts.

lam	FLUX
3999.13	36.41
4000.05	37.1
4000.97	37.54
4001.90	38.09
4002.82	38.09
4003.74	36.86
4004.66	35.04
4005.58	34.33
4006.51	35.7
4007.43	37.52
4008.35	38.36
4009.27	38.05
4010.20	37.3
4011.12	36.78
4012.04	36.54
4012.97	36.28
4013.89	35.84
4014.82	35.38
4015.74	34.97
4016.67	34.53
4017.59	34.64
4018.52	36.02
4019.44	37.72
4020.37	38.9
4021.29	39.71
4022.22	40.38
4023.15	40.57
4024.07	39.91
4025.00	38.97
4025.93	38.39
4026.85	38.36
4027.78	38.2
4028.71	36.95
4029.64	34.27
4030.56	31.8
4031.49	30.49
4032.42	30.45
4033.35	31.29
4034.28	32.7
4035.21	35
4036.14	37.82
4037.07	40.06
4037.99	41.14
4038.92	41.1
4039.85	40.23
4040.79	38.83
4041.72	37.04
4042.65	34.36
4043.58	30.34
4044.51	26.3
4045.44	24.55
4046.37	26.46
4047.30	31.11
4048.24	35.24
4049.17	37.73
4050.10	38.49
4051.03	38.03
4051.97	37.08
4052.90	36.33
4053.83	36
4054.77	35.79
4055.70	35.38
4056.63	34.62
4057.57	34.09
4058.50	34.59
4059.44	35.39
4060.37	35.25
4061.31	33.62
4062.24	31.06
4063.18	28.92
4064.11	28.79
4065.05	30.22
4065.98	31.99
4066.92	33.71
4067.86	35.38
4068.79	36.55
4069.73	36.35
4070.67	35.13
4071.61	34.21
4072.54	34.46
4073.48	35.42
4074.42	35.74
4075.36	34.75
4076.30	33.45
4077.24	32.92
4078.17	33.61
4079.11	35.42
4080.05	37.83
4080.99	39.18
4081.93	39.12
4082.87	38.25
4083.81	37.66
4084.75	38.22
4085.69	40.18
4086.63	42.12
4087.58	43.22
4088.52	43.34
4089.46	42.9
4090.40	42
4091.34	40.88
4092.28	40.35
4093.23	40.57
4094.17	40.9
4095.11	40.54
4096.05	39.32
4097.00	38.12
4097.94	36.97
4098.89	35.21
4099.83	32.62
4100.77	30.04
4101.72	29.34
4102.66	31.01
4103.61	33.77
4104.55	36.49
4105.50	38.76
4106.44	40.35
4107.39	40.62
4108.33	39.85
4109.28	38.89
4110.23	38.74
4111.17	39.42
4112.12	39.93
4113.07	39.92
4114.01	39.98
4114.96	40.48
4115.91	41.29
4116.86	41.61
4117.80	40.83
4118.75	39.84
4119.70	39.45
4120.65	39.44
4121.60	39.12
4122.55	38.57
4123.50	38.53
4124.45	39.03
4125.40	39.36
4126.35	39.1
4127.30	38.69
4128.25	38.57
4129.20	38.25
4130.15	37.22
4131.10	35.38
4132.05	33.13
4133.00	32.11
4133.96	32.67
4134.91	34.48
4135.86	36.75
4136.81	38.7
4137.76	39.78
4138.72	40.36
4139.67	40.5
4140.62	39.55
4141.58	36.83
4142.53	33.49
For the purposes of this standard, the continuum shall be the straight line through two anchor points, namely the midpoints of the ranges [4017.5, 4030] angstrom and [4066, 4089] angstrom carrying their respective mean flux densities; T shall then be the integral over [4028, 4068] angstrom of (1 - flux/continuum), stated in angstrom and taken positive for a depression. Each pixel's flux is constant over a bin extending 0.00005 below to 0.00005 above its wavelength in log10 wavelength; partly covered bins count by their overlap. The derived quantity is 3.6 angstrom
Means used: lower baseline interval 38.2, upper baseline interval 36.8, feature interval 34.2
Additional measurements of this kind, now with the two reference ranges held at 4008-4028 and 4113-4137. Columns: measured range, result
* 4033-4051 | 1.4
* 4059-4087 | 2.0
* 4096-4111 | 0.7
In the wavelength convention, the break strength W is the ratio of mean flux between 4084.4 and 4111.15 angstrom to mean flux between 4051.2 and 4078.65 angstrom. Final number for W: 1.1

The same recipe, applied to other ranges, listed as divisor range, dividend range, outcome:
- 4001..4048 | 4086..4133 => 1.08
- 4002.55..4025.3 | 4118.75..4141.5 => 1.02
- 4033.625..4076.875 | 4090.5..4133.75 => 1.10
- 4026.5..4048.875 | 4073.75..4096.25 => 1.13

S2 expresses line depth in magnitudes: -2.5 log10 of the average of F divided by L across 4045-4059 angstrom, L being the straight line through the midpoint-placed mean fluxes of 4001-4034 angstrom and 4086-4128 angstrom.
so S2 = 0.09 mag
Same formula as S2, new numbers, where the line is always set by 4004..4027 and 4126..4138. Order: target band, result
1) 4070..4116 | -0.03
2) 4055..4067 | 0.12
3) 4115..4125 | -0.09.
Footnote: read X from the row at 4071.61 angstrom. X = 34.21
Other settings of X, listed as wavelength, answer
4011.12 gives 36.78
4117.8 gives 40.83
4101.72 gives 29.34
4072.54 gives 34.46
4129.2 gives 38.25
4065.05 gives 30.22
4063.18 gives 28.92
